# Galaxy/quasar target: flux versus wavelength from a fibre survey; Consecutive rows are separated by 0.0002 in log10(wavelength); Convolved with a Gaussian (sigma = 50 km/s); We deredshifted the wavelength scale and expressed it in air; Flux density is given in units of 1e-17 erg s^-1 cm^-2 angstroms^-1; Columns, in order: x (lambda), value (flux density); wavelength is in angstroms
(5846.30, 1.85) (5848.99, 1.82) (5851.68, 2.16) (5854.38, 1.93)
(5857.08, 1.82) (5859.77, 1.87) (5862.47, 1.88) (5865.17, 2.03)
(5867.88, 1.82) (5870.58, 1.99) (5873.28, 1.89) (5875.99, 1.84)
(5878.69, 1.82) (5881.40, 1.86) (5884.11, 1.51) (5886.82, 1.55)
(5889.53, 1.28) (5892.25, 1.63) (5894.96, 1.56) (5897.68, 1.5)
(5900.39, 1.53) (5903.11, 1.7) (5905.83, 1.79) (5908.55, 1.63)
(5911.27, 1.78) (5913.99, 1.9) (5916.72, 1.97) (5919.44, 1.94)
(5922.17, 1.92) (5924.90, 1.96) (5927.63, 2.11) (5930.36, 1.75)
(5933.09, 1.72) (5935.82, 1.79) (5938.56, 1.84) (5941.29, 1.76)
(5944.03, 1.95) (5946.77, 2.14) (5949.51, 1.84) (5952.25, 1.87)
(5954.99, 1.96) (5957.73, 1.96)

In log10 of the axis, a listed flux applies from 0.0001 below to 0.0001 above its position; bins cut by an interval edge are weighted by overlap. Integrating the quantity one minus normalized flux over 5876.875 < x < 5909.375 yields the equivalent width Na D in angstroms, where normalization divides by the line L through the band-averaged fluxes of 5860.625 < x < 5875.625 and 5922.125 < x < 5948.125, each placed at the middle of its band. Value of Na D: 4.9 angstroms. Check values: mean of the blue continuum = 1.91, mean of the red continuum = 1.89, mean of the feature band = 1.62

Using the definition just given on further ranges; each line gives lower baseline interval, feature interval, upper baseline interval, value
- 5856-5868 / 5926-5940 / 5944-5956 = 0.7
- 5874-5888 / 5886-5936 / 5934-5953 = 1.8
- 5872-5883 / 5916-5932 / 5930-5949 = -0.7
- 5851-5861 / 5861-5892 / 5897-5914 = 1.1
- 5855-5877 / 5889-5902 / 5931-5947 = 2.5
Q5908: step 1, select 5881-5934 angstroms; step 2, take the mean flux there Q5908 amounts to 1.73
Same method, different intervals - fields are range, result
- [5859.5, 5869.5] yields 1.9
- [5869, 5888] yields 1.78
